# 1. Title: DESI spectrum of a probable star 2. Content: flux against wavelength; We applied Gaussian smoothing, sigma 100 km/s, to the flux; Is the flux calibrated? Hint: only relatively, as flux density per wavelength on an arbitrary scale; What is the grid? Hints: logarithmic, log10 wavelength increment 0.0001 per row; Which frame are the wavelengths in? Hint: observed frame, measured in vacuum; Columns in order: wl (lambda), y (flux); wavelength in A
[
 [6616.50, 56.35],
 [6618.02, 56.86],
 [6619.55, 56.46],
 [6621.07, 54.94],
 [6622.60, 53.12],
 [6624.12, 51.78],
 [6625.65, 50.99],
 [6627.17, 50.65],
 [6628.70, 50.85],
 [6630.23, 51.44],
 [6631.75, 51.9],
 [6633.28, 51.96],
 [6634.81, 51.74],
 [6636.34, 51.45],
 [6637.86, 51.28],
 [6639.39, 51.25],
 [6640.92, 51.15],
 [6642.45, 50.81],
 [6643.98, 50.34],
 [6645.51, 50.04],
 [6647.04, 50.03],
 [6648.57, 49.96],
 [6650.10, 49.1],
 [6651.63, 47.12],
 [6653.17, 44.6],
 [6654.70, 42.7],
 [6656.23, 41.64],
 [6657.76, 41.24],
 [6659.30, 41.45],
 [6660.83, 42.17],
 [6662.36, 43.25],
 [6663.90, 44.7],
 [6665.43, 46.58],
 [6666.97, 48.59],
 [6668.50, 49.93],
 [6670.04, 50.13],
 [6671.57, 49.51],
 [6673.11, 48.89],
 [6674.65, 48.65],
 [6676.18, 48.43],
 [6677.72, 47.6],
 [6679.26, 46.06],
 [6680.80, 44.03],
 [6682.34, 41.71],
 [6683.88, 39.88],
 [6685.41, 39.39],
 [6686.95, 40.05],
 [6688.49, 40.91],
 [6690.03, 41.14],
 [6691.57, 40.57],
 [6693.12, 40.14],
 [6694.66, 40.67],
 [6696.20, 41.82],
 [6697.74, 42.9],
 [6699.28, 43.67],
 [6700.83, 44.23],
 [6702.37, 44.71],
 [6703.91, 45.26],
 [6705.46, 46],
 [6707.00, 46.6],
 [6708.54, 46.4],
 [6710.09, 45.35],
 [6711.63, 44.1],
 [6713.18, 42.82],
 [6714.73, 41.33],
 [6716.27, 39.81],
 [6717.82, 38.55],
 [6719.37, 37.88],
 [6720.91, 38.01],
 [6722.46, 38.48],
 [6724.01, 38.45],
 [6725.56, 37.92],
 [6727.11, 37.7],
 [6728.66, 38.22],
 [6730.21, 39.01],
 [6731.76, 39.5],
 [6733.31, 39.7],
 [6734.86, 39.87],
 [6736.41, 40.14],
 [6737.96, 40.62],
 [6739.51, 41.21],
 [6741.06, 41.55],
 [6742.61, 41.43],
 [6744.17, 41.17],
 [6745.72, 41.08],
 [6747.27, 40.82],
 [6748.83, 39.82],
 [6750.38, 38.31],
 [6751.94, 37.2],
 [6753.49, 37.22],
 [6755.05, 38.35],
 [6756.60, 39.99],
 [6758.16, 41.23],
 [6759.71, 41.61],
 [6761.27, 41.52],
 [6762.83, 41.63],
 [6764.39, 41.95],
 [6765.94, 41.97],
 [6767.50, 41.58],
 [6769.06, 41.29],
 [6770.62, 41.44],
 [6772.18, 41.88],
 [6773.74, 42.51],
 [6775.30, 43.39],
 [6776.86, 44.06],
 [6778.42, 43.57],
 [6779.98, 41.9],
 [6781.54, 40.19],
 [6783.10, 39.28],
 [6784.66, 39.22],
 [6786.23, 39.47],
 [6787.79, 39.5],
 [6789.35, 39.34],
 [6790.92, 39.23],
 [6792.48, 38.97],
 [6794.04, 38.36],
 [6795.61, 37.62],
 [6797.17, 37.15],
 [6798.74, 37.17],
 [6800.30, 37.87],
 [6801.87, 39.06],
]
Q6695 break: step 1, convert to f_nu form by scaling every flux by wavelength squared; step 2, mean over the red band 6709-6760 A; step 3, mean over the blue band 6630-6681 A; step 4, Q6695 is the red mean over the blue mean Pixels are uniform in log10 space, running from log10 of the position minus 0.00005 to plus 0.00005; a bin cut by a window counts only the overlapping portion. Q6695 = 0.85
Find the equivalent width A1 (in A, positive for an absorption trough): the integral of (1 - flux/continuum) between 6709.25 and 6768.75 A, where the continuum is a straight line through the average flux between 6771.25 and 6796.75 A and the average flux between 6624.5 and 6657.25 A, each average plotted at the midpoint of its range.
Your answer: 4.3 A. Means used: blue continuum 49.5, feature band 40.2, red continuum 40.5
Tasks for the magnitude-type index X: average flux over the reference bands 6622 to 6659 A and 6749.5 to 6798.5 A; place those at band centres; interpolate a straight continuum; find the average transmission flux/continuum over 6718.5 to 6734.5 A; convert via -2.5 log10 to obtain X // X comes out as 0.133 mag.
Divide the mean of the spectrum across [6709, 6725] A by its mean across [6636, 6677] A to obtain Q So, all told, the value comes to 0.85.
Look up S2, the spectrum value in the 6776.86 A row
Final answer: 44.06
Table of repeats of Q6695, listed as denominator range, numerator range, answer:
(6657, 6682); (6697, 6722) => 0.94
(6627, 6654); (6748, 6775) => 0.84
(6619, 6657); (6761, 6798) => 0.84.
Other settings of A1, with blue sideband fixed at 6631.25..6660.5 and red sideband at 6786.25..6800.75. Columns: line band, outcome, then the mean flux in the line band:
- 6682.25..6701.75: 1.7 A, 41.3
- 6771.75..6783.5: -0.8 A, 42.2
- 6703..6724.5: 0.8 A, 42.1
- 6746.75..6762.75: 0.5 A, 39.7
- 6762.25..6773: -0.4 A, 41.7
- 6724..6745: 1.3 A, 39.8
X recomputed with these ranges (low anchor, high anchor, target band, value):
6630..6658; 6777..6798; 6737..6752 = 0.053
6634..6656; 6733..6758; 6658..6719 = 0.029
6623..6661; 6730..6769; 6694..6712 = -0.008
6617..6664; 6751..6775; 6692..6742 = 0.069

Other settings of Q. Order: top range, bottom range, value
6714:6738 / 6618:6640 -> 0.75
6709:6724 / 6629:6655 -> 0.81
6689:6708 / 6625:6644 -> 0.84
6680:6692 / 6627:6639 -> 0.80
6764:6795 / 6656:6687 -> 0.91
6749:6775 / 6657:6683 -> 0.88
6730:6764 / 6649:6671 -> 0.89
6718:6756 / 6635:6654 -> 0.79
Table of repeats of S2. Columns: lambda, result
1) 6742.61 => 41.43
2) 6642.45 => 50.81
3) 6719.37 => 37.88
